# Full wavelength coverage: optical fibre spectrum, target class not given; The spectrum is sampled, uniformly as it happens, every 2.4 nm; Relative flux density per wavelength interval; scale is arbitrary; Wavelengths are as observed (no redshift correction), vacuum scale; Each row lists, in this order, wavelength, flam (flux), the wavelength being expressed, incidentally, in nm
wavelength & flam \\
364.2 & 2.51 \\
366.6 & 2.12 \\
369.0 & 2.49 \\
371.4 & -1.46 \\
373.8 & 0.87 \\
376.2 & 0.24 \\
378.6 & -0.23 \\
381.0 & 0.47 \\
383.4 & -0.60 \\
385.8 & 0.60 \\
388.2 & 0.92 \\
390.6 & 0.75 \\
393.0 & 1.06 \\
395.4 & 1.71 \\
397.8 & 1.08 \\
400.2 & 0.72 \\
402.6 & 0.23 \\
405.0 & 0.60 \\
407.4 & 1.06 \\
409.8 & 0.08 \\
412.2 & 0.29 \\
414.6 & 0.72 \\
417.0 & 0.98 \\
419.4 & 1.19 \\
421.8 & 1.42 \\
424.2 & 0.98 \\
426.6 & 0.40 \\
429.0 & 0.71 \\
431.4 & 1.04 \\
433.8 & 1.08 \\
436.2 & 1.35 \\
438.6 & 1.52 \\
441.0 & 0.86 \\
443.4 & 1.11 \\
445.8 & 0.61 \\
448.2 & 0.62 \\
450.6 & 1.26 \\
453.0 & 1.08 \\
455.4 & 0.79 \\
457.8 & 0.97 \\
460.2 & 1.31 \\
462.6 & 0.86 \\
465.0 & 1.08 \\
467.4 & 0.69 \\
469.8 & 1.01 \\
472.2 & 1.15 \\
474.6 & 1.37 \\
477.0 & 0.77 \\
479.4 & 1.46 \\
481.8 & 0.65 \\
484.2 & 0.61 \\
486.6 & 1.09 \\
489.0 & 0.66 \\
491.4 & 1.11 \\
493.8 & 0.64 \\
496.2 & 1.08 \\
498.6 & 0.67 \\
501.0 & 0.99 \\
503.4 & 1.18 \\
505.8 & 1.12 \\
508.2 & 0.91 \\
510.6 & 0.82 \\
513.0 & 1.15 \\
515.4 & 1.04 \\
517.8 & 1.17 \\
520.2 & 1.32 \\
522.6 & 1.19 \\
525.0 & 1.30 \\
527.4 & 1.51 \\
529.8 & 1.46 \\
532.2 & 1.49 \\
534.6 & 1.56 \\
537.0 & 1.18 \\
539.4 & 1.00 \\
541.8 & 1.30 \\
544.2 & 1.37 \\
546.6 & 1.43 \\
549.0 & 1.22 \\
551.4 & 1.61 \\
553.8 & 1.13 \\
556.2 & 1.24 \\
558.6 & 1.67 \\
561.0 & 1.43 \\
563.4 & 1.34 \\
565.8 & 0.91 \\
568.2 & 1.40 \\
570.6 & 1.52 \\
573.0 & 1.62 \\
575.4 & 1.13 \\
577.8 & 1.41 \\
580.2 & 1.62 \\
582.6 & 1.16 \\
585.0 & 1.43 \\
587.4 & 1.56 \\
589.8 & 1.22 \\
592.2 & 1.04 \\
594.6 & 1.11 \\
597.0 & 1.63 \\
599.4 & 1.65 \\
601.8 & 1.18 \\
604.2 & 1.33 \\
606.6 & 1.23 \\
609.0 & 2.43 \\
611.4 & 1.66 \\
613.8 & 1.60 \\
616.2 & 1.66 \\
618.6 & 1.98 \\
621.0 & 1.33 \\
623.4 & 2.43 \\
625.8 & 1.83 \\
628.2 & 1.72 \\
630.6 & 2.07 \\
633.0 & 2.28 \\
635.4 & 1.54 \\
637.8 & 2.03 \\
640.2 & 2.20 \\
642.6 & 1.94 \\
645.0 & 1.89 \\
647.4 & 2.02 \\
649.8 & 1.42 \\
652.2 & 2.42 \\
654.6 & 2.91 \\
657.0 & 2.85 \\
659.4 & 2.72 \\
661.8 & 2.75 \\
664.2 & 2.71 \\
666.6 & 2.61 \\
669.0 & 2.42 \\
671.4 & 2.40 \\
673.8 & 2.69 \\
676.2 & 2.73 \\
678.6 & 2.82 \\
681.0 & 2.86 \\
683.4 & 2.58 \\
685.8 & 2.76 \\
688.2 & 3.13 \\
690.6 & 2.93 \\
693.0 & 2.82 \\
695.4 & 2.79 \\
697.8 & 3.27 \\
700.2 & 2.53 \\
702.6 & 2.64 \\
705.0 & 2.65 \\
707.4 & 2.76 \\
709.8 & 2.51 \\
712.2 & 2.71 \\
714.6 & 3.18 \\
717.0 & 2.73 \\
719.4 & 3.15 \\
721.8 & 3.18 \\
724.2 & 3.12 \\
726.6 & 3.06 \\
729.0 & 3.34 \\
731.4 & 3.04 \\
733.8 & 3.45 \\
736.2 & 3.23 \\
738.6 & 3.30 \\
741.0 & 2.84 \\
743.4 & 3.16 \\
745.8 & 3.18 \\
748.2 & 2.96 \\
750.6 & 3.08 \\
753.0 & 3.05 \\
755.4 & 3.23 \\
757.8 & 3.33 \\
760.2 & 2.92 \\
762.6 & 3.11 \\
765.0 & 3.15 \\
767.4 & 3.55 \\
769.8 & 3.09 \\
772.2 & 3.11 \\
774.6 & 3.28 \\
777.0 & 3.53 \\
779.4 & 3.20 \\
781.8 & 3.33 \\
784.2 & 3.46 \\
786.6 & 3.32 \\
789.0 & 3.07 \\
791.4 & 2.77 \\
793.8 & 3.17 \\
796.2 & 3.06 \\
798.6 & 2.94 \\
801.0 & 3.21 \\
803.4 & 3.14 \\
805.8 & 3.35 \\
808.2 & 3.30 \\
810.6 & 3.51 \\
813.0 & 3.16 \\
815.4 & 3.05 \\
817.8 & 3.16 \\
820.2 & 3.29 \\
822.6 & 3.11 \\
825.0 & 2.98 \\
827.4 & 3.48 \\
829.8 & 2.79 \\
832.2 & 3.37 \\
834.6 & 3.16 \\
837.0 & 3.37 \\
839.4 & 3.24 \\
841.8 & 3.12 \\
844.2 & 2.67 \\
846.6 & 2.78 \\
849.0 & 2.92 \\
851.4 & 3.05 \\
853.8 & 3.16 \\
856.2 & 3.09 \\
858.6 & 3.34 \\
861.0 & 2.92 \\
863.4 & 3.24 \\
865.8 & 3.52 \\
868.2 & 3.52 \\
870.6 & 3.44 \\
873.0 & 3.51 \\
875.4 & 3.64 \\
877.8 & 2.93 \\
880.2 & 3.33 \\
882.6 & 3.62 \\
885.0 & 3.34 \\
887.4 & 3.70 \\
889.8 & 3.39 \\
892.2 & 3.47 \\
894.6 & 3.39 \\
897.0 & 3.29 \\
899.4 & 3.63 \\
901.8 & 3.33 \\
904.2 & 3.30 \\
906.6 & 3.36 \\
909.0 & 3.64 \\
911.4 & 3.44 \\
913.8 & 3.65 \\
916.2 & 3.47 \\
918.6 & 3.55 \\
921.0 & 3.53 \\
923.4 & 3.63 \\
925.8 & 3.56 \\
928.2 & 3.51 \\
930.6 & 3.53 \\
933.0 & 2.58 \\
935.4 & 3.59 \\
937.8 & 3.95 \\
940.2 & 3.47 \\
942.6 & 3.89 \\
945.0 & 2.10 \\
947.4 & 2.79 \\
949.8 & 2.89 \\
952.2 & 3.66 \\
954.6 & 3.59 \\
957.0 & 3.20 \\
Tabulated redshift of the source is 0.64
